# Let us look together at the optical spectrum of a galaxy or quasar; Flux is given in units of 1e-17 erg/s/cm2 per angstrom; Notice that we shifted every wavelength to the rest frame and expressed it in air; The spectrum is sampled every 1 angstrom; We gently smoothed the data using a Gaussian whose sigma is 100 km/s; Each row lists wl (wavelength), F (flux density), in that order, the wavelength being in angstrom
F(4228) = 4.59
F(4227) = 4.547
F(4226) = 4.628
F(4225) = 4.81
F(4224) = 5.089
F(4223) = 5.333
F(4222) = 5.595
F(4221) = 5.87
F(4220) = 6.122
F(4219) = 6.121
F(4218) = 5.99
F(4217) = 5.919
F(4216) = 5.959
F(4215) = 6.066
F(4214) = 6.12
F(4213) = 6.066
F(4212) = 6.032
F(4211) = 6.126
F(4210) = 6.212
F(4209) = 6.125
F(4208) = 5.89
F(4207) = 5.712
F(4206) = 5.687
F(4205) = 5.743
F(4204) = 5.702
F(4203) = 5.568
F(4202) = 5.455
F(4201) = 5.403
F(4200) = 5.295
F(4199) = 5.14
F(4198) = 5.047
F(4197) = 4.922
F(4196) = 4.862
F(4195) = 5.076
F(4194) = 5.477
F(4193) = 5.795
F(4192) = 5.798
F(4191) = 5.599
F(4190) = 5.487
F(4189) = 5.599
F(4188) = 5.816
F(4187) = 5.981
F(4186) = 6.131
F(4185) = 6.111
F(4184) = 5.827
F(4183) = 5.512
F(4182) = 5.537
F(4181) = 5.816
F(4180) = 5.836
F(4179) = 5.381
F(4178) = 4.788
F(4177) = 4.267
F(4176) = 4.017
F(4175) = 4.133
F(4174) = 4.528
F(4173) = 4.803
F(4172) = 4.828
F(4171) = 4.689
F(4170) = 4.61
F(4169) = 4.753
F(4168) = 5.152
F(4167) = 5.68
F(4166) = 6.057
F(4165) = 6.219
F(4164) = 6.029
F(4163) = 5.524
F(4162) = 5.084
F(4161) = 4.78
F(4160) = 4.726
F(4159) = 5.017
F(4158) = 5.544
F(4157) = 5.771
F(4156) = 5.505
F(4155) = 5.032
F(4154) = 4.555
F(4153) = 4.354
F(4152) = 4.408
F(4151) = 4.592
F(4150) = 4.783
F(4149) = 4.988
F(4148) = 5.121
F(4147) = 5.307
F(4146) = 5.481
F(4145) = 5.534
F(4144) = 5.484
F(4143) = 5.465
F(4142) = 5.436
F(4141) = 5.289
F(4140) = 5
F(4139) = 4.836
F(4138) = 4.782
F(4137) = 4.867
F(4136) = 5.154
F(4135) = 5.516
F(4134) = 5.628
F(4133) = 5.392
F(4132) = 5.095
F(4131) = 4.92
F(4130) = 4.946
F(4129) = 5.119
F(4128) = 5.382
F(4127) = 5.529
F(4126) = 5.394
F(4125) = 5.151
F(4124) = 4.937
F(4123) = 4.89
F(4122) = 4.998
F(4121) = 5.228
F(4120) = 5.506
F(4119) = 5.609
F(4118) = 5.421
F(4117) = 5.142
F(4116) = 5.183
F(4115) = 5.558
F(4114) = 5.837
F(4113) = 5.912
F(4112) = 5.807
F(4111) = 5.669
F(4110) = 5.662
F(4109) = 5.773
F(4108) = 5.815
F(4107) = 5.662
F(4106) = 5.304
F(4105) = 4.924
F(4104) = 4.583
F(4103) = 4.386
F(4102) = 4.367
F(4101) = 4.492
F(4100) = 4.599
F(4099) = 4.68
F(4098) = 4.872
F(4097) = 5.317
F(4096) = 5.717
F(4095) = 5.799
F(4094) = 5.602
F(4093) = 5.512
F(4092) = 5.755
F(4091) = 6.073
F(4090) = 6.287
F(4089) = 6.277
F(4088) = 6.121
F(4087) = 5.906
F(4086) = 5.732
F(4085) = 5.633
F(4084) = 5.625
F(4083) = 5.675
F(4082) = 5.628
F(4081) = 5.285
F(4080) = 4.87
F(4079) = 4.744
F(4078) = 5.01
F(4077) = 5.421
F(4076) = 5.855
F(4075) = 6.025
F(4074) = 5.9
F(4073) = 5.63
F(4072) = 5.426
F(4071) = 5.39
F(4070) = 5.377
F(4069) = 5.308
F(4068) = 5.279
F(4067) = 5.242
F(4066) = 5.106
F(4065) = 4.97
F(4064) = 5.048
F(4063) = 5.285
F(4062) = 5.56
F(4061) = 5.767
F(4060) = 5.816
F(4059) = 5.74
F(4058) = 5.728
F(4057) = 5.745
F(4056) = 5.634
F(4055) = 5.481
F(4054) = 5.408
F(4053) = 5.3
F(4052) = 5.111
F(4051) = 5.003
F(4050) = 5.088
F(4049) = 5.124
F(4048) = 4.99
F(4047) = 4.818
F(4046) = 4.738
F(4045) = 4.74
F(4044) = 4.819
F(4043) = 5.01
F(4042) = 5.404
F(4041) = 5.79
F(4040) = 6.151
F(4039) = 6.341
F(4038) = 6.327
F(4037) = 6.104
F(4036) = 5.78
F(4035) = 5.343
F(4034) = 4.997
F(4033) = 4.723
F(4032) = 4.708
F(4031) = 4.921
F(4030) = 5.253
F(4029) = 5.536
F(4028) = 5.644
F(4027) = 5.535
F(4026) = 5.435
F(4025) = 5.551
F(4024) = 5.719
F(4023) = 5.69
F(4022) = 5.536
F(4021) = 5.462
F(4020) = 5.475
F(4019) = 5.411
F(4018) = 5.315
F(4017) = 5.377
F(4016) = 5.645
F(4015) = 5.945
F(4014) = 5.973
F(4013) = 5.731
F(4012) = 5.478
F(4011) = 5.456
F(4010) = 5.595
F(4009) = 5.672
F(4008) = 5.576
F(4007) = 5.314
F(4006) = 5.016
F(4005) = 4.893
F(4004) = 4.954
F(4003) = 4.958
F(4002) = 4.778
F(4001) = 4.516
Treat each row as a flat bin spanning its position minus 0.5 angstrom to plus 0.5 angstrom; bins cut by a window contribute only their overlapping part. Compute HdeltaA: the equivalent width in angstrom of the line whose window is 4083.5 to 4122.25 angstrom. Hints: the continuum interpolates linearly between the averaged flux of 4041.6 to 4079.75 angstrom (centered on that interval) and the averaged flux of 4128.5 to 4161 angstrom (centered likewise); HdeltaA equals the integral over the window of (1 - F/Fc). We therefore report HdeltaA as -1.8 angstrom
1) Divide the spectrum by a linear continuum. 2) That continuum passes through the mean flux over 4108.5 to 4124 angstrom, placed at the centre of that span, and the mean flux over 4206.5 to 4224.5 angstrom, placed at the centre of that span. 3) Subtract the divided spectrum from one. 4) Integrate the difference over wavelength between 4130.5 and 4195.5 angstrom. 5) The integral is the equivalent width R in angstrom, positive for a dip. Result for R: 5.0 angstrom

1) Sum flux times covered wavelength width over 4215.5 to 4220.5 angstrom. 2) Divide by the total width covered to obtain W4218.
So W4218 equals 6.02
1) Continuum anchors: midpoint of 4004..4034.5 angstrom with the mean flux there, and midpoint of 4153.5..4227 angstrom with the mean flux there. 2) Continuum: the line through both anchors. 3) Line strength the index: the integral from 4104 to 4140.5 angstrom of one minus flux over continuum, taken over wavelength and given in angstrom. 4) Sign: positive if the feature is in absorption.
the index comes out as 0.79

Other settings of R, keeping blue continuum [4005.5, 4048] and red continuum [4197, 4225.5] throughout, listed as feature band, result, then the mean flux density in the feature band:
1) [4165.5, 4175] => 1.15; 4.96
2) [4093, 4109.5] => 1.26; 5.13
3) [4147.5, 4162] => 1.76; 4.95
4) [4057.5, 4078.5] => 0.14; 5.47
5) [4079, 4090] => -0.26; 5.66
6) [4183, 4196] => -0.02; 5.68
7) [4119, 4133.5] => 1.03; 5.19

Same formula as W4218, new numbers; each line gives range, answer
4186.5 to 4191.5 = 5.7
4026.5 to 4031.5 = 5.38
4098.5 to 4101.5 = 4.59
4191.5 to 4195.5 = 5.54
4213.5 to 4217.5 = 6.02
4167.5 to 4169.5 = 4.95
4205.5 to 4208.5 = 5.76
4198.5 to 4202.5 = 5.32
